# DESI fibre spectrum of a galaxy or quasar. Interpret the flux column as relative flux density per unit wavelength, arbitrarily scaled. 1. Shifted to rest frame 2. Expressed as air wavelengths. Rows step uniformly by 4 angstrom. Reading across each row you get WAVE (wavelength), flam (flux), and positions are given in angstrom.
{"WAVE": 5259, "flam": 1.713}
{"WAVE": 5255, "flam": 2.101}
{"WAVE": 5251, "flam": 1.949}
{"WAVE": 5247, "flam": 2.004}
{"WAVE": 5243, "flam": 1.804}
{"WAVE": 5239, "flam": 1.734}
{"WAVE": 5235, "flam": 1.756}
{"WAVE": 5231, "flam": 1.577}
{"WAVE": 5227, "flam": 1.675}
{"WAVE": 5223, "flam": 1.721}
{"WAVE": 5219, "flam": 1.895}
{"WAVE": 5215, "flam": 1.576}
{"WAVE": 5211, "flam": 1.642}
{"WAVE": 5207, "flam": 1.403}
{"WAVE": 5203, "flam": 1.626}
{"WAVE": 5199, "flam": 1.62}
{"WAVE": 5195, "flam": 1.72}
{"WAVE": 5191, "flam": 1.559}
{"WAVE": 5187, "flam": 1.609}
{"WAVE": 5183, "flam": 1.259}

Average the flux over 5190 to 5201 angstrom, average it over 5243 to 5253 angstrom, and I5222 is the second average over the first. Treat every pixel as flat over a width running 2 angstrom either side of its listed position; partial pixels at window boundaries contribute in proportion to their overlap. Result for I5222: 1.2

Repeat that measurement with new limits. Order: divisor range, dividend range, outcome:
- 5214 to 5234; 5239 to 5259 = 1.13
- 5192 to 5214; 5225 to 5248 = 1.09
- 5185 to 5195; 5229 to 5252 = 1.12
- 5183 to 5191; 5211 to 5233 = 1.12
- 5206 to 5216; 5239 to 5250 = 1.21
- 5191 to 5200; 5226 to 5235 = 1.00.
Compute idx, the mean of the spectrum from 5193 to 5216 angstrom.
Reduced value 1.6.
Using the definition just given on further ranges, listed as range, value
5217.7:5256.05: 1.81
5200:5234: 1.64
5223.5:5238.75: 1.68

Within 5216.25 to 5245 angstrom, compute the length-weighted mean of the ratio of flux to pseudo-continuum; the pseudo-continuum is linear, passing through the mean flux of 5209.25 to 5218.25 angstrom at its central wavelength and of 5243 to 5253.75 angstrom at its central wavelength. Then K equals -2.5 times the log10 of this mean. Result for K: 0.037 mag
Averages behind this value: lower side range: 1.65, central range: 1.73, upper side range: 1.95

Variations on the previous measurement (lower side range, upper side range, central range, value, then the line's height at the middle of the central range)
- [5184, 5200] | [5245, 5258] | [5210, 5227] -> 0.044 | 1.78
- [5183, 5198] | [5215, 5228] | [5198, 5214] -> 0.060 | 1.66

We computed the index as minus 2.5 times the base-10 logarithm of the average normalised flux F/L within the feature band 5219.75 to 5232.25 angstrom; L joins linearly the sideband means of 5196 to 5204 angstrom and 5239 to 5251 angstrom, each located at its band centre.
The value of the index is 0.06 mag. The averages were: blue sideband 1.63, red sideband 1.88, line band 1.69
